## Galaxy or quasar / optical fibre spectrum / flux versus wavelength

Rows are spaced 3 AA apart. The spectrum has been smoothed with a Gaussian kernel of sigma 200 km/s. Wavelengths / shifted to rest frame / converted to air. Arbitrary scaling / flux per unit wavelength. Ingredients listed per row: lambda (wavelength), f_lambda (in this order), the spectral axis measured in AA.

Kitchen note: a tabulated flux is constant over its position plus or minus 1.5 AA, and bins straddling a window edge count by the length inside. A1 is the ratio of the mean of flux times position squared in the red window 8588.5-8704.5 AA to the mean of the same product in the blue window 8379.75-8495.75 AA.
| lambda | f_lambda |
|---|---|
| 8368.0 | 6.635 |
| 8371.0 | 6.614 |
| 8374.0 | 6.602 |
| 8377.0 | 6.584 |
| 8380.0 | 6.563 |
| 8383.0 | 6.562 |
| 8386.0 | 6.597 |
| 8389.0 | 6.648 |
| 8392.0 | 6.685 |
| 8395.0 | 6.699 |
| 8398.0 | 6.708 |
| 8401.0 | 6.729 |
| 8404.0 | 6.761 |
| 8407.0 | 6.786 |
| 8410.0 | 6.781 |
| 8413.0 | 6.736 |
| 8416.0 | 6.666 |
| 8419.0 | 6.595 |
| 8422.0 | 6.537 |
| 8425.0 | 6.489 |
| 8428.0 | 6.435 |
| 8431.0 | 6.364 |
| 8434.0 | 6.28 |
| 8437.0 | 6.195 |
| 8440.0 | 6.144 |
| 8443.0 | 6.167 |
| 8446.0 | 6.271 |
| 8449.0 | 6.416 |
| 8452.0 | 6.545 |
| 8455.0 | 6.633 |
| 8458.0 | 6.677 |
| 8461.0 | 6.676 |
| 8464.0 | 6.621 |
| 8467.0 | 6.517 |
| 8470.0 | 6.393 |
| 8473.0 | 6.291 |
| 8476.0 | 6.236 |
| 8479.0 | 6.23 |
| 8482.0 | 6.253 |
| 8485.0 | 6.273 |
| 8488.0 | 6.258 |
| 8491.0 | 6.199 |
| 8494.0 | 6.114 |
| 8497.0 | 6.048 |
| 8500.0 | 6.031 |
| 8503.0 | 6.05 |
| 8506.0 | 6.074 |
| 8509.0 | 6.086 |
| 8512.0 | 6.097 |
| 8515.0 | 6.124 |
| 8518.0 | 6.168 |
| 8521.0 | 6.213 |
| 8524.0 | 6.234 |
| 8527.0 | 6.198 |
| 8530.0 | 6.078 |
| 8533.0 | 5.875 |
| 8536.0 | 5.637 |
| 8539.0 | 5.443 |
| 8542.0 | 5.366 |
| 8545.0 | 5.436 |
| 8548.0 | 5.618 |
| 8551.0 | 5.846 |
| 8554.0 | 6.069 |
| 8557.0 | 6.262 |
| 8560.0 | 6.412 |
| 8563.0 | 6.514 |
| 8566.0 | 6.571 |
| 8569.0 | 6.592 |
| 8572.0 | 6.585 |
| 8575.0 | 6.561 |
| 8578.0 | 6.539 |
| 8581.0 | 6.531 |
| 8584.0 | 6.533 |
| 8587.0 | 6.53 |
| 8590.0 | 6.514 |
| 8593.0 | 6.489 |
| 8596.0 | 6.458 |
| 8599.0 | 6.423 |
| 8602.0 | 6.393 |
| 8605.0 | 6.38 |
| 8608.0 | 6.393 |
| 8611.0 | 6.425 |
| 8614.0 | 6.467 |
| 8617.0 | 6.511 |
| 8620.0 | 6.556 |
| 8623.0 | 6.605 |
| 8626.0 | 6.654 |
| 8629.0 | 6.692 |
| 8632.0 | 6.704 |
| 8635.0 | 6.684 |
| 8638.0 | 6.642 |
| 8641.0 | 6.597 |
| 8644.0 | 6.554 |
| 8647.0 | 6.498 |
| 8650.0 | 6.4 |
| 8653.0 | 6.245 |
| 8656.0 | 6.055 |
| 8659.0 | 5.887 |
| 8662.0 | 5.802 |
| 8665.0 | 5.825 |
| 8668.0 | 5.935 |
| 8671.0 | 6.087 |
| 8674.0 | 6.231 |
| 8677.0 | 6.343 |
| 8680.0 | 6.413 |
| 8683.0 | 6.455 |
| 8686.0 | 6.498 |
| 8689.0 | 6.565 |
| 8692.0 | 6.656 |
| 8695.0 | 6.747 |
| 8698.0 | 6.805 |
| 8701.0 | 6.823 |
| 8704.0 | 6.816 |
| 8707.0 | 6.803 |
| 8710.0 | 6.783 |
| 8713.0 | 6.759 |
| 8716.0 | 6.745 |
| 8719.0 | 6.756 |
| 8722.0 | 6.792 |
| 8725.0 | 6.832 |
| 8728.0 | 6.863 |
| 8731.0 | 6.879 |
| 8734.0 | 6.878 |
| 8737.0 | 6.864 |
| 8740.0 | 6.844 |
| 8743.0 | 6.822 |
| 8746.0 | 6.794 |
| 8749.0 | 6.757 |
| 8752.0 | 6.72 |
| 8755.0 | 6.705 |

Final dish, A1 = 1.0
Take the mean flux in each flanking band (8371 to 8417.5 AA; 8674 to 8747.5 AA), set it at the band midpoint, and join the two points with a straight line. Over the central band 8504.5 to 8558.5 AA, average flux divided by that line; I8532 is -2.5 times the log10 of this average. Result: 0.13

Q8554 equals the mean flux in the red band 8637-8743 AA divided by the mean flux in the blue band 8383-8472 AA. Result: 1.00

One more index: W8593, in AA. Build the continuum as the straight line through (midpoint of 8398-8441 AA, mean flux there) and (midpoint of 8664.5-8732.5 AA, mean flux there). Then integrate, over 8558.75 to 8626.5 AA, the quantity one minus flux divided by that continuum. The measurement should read 0.7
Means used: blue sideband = 6.55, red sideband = 6.59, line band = 6.5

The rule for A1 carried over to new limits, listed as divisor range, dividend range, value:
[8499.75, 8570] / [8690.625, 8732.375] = 1.17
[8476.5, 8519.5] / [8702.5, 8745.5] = 1.17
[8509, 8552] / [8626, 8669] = 1.11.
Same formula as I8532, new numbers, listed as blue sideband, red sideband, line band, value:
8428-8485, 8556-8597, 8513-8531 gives 0.049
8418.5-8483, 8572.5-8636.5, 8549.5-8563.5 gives 0.050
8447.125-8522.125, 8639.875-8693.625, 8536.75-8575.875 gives 0.036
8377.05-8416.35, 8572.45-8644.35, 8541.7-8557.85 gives 0.141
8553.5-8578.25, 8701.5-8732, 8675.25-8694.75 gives 0.038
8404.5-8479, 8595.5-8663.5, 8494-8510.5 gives 0.069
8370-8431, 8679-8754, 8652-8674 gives 0.127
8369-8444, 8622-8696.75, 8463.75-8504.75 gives 0.046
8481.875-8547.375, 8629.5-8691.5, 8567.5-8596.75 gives -0.065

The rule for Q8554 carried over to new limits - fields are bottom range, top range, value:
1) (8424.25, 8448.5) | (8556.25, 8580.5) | 1.04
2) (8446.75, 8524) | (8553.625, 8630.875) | 1.03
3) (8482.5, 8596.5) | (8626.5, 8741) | 1.06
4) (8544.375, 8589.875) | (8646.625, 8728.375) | 1.02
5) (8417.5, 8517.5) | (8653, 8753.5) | 1.04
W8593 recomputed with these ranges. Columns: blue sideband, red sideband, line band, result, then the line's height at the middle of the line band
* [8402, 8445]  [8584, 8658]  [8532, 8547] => 2.2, 6.49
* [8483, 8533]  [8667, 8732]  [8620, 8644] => -0.7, 6.45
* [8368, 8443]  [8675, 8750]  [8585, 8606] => 0.7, 6.67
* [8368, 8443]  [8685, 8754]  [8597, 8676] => 4.1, 6.72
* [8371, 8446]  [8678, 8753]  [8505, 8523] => 1.3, 6.62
